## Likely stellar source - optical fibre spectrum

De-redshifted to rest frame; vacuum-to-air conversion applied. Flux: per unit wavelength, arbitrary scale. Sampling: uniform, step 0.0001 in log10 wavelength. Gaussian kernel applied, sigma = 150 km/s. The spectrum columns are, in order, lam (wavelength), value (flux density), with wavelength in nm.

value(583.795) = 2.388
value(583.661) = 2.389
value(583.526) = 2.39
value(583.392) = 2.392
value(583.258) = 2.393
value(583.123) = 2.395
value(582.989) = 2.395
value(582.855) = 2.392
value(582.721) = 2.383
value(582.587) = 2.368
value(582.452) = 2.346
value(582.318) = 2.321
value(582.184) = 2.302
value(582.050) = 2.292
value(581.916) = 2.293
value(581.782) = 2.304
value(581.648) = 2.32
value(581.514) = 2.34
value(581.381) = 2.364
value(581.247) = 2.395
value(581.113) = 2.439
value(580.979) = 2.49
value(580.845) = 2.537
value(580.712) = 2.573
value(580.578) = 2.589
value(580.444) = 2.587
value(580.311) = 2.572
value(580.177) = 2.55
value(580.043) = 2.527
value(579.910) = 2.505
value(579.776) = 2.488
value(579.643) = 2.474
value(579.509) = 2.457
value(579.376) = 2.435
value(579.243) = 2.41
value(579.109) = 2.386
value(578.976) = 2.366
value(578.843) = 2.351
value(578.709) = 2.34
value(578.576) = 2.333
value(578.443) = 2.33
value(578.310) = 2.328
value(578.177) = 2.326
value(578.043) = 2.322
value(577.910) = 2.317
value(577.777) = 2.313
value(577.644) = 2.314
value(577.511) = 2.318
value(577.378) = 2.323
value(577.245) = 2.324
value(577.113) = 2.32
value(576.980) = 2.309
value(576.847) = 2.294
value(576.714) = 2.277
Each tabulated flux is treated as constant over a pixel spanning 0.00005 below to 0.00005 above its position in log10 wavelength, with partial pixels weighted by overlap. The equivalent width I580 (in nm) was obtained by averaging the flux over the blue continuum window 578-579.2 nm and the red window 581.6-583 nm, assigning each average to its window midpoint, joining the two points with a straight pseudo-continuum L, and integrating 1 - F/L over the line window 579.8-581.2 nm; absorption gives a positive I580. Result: -0.12 nm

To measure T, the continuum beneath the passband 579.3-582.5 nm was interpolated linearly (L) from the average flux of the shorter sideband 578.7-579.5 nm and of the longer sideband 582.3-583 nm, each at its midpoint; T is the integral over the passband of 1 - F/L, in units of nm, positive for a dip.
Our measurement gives -0.08 nm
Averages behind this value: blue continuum 2.39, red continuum 2.37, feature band 2.44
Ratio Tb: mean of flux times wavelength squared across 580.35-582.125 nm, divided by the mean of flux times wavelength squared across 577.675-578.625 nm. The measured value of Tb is 1.06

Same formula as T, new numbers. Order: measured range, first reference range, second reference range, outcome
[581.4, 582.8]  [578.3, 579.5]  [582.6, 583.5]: 0.03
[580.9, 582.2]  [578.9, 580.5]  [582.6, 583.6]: 0.04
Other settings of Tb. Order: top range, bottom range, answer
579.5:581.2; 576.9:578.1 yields 1.10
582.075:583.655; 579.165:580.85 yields 0.95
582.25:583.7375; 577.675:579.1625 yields 1.03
